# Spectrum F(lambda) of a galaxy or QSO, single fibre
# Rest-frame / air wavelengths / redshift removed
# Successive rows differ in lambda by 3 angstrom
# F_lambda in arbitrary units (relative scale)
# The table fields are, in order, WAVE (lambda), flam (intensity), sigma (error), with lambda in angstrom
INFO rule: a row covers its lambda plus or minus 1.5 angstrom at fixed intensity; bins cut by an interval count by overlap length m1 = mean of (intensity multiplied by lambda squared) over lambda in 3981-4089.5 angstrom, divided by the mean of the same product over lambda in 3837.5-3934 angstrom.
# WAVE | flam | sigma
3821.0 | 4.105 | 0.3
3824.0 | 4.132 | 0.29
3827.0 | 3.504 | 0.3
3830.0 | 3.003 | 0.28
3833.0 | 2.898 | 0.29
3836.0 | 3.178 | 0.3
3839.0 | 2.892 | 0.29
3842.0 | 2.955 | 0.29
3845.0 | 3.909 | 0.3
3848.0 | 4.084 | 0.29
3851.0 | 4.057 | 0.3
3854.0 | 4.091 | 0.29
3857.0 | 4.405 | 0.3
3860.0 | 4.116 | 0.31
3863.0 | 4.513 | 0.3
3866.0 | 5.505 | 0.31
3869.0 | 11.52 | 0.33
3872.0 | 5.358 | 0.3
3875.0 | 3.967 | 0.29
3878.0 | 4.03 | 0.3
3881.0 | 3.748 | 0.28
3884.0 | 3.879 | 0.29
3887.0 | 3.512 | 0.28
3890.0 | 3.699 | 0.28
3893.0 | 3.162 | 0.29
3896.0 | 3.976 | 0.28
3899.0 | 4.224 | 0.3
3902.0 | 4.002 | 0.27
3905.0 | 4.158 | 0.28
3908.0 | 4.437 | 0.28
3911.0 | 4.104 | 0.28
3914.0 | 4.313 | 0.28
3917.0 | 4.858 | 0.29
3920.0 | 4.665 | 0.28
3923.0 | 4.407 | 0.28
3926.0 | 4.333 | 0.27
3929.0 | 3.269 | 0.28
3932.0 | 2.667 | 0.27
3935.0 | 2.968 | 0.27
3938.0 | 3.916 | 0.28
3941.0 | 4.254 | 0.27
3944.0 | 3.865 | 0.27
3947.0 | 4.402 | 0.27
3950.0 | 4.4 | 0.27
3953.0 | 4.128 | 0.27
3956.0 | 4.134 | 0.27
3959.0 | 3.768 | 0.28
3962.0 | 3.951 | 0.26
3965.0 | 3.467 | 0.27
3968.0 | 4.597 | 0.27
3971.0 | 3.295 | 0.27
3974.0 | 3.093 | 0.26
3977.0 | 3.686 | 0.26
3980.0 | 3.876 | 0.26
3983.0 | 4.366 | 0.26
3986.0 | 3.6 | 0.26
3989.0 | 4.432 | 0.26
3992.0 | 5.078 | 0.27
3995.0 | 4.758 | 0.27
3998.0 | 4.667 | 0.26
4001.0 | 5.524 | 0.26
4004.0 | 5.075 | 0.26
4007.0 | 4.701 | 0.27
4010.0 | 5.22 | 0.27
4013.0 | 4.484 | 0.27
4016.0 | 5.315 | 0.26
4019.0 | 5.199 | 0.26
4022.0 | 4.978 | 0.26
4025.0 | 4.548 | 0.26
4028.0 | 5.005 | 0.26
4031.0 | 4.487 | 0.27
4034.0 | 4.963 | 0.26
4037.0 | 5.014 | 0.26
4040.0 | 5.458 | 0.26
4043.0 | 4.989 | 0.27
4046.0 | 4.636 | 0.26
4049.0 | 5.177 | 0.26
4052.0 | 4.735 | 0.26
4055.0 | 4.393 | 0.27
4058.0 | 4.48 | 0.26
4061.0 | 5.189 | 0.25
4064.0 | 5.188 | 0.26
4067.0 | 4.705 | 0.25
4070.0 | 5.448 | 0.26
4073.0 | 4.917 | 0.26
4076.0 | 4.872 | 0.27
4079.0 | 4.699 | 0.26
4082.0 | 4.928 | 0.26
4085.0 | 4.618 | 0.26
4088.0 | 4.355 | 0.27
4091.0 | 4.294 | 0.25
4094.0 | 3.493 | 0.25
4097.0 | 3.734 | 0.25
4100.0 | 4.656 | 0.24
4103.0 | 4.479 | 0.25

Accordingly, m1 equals 1.2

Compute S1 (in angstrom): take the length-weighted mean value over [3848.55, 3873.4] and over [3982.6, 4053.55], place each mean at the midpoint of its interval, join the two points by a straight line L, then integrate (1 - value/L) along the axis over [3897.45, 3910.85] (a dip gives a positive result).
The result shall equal 2.69 angstrom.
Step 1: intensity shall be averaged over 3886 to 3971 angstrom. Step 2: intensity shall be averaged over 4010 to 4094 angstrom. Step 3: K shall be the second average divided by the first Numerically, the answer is 1.22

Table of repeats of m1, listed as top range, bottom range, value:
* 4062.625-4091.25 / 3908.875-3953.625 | 1.28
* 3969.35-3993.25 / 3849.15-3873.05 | 0.77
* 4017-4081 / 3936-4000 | 1.25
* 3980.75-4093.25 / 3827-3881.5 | 1.22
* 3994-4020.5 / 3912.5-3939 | 1.32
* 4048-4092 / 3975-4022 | 1.07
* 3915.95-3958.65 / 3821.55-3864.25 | 1.14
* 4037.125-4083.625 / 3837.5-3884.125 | 1.19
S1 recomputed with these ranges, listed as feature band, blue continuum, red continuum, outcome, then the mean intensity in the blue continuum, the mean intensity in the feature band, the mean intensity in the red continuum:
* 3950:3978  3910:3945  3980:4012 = 3.4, 3.97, 3.83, 4.7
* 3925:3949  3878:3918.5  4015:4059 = 3.1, 4.01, 3.71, 4.89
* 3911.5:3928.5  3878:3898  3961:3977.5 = -3.3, 3.7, 4.42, 3.67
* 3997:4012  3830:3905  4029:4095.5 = -1.4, 4.21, 5.03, 4.78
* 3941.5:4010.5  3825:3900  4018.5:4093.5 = 4.7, 4.17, 4.25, 4.83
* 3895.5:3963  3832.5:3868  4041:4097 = 3.3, 4.02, 4.05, 4.71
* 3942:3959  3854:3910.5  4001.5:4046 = 2.1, 4.55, 4.15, 4.96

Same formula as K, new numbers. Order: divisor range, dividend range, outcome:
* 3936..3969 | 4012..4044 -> 1.22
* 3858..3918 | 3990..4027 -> 1.09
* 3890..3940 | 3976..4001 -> 1.11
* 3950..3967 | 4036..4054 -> 1.26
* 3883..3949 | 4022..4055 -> 1.23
